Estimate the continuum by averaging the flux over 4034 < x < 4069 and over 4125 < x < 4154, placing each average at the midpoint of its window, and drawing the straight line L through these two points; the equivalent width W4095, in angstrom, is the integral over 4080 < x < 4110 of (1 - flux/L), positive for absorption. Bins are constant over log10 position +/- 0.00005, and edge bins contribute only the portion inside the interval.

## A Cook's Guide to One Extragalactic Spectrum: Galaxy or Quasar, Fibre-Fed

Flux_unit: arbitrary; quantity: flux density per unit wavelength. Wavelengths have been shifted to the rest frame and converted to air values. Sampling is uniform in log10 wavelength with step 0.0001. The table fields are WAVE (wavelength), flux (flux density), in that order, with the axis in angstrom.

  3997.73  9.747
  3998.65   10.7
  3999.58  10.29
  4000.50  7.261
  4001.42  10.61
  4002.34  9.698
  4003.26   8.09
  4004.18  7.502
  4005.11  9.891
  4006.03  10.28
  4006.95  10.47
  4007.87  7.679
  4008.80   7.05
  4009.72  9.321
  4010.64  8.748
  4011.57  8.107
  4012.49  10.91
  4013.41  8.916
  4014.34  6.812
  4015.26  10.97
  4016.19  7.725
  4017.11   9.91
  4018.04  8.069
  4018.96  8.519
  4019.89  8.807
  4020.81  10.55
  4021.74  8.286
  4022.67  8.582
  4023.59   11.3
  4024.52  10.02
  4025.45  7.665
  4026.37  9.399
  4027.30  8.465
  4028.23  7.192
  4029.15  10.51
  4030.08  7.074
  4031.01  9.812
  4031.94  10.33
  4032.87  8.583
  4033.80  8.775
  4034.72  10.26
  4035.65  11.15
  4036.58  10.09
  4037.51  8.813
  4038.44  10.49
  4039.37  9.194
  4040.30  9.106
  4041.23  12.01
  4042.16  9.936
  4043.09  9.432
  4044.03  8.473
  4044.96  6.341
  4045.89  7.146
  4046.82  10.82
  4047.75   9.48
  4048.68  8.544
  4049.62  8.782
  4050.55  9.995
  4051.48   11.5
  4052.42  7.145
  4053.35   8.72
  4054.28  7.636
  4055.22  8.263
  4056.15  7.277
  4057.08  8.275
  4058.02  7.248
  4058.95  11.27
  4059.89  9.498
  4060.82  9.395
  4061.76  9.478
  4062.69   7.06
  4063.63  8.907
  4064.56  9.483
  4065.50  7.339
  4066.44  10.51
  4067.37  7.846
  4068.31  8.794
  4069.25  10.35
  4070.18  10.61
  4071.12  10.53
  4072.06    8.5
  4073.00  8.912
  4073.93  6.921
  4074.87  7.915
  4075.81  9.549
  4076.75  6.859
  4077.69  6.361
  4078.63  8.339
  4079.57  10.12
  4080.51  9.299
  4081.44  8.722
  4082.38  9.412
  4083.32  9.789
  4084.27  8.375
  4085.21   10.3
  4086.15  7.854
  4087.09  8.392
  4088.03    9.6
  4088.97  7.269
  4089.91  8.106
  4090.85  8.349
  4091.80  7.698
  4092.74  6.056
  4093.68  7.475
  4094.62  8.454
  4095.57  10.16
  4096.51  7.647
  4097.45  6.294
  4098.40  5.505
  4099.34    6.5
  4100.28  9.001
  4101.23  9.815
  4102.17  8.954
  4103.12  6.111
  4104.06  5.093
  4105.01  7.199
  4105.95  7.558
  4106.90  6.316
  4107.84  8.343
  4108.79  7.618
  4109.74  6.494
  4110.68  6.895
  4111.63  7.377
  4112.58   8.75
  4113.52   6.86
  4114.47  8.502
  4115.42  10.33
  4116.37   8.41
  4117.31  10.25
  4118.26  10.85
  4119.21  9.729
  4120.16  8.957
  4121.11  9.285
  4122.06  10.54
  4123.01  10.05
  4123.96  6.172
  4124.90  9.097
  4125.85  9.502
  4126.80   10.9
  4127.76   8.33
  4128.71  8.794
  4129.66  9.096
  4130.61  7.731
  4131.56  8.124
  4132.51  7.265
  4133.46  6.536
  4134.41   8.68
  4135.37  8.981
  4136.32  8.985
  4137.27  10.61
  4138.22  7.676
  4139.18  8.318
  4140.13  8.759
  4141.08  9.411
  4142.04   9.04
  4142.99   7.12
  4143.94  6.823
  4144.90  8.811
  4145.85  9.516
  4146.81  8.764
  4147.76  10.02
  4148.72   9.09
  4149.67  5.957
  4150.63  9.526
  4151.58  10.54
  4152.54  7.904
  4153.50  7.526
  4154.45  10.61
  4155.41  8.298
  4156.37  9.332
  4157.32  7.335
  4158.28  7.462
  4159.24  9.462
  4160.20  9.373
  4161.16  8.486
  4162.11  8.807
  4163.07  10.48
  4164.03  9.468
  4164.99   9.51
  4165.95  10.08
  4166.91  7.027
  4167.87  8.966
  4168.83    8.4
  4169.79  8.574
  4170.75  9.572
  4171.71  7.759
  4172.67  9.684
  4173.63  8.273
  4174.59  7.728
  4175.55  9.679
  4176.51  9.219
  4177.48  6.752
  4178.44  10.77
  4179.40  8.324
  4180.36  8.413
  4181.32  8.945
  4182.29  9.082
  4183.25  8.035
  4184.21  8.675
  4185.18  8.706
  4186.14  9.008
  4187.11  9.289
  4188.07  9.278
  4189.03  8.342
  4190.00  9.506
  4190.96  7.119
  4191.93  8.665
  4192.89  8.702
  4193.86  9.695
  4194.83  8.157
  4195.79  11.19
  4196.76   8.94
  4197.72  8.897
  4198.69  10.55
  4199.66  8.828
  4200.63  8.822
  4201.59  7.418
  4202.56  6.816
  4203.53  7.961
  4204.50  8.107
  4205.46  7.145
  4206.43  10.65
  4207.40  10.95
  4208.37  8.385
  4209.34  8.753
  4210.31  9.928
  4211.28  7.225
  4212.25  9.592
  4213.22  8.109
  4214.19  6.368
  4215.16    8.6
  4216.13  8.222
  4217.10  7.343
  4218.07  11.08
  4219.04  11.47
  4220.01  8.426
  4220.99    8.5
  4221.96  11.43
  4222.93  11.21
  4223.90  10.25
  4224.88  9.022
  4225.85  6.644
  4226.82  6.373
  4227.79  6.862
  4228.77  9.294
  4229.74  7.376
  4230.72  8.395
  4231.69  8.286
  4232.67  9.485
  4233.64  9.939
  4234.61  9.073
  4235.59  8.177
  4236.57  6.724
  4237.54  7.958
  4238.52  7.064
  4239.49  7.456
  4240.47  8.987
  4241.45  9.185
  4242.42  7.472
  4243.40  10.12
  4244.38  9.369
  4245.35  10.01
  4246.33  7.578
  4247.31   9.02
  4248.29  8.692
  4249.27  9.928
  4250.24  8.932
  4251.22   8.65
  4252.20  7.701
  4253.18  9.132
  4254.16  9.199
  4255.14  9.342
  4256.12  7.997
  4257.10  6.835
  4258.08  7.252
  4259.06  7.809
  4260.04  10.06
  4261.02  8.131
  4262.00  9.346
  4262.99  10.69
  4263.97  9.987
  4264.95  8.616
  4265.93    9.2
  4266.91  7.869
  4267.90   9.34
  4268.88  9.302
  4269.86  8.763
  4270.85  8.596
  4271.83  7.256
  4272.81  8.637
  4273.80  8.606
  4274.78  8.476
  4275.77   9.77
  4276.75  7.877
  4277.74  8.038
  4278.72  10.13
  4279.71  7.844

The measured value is 3.1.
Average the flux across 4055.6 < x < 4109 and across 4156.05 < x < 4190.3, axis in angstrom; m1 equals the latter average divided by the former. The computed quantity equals 1.06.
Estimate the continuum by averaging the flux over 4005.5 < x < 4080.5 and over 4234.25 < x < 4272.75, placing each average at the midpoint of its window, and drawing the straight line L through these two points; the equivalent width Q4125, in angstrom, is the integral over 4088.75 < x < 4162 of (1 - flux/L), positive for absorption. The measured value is 4.1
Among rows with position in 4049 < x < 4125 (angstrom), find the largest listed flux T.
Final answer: 11.5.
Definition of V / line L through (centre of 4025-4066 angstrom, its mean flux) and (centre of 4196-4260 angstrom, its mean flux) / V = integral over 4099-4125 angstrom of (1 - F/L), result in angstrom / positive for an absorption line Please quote 1.8 angstrom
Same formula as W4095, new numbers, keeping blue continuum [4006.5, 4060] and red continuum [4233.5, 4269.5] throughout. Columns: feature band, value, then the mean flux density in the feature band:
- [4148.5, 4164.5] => 0.1 angstrom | 8.8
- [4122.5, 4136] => 0.6 angstrom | 8.53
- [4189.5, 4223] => -0.5 angstrom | 8.91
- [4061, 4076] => 0.1 angstrom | 8.92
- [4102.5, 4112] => 2.1 angstrom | 6.92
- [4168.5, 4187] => 0.2 angstrom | 8.73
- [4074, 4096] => 1.3 angstrom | 8.42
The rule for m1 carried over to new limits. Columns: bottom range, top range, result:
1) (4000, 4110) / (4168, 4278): 1.00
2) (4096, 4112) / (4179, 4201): 1.23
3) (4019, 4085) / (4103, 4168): 0.95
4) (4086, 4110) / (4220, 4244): 1.12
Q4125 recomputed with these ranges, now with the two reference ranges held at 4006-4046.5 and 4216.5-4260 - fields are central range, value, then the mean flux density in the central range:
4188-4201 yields -0.42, 9.04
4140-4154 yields 0.44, 8.59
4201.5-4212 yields 0.23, 8.55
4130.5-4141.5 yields 0.55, 8.45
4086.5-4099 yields 1.70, 7.76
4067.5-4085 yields 0.30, 8.85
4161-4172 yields -0.17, 8.96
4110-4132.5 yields 0.20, 8.84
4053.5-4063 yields 0.50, 8.57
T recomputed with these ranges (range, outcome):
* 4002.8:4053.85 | 12.01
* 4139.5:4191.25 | 10.77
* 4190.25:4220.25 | 11.47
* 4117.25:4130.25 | 10.9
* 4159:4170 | 10.48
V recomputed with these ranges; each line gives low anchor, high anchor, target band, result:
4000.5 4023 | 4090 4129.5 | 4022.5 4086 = -3.0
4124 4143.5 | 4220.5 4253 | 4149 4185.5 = -0.6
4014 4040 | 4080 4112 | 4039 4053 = -0.5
